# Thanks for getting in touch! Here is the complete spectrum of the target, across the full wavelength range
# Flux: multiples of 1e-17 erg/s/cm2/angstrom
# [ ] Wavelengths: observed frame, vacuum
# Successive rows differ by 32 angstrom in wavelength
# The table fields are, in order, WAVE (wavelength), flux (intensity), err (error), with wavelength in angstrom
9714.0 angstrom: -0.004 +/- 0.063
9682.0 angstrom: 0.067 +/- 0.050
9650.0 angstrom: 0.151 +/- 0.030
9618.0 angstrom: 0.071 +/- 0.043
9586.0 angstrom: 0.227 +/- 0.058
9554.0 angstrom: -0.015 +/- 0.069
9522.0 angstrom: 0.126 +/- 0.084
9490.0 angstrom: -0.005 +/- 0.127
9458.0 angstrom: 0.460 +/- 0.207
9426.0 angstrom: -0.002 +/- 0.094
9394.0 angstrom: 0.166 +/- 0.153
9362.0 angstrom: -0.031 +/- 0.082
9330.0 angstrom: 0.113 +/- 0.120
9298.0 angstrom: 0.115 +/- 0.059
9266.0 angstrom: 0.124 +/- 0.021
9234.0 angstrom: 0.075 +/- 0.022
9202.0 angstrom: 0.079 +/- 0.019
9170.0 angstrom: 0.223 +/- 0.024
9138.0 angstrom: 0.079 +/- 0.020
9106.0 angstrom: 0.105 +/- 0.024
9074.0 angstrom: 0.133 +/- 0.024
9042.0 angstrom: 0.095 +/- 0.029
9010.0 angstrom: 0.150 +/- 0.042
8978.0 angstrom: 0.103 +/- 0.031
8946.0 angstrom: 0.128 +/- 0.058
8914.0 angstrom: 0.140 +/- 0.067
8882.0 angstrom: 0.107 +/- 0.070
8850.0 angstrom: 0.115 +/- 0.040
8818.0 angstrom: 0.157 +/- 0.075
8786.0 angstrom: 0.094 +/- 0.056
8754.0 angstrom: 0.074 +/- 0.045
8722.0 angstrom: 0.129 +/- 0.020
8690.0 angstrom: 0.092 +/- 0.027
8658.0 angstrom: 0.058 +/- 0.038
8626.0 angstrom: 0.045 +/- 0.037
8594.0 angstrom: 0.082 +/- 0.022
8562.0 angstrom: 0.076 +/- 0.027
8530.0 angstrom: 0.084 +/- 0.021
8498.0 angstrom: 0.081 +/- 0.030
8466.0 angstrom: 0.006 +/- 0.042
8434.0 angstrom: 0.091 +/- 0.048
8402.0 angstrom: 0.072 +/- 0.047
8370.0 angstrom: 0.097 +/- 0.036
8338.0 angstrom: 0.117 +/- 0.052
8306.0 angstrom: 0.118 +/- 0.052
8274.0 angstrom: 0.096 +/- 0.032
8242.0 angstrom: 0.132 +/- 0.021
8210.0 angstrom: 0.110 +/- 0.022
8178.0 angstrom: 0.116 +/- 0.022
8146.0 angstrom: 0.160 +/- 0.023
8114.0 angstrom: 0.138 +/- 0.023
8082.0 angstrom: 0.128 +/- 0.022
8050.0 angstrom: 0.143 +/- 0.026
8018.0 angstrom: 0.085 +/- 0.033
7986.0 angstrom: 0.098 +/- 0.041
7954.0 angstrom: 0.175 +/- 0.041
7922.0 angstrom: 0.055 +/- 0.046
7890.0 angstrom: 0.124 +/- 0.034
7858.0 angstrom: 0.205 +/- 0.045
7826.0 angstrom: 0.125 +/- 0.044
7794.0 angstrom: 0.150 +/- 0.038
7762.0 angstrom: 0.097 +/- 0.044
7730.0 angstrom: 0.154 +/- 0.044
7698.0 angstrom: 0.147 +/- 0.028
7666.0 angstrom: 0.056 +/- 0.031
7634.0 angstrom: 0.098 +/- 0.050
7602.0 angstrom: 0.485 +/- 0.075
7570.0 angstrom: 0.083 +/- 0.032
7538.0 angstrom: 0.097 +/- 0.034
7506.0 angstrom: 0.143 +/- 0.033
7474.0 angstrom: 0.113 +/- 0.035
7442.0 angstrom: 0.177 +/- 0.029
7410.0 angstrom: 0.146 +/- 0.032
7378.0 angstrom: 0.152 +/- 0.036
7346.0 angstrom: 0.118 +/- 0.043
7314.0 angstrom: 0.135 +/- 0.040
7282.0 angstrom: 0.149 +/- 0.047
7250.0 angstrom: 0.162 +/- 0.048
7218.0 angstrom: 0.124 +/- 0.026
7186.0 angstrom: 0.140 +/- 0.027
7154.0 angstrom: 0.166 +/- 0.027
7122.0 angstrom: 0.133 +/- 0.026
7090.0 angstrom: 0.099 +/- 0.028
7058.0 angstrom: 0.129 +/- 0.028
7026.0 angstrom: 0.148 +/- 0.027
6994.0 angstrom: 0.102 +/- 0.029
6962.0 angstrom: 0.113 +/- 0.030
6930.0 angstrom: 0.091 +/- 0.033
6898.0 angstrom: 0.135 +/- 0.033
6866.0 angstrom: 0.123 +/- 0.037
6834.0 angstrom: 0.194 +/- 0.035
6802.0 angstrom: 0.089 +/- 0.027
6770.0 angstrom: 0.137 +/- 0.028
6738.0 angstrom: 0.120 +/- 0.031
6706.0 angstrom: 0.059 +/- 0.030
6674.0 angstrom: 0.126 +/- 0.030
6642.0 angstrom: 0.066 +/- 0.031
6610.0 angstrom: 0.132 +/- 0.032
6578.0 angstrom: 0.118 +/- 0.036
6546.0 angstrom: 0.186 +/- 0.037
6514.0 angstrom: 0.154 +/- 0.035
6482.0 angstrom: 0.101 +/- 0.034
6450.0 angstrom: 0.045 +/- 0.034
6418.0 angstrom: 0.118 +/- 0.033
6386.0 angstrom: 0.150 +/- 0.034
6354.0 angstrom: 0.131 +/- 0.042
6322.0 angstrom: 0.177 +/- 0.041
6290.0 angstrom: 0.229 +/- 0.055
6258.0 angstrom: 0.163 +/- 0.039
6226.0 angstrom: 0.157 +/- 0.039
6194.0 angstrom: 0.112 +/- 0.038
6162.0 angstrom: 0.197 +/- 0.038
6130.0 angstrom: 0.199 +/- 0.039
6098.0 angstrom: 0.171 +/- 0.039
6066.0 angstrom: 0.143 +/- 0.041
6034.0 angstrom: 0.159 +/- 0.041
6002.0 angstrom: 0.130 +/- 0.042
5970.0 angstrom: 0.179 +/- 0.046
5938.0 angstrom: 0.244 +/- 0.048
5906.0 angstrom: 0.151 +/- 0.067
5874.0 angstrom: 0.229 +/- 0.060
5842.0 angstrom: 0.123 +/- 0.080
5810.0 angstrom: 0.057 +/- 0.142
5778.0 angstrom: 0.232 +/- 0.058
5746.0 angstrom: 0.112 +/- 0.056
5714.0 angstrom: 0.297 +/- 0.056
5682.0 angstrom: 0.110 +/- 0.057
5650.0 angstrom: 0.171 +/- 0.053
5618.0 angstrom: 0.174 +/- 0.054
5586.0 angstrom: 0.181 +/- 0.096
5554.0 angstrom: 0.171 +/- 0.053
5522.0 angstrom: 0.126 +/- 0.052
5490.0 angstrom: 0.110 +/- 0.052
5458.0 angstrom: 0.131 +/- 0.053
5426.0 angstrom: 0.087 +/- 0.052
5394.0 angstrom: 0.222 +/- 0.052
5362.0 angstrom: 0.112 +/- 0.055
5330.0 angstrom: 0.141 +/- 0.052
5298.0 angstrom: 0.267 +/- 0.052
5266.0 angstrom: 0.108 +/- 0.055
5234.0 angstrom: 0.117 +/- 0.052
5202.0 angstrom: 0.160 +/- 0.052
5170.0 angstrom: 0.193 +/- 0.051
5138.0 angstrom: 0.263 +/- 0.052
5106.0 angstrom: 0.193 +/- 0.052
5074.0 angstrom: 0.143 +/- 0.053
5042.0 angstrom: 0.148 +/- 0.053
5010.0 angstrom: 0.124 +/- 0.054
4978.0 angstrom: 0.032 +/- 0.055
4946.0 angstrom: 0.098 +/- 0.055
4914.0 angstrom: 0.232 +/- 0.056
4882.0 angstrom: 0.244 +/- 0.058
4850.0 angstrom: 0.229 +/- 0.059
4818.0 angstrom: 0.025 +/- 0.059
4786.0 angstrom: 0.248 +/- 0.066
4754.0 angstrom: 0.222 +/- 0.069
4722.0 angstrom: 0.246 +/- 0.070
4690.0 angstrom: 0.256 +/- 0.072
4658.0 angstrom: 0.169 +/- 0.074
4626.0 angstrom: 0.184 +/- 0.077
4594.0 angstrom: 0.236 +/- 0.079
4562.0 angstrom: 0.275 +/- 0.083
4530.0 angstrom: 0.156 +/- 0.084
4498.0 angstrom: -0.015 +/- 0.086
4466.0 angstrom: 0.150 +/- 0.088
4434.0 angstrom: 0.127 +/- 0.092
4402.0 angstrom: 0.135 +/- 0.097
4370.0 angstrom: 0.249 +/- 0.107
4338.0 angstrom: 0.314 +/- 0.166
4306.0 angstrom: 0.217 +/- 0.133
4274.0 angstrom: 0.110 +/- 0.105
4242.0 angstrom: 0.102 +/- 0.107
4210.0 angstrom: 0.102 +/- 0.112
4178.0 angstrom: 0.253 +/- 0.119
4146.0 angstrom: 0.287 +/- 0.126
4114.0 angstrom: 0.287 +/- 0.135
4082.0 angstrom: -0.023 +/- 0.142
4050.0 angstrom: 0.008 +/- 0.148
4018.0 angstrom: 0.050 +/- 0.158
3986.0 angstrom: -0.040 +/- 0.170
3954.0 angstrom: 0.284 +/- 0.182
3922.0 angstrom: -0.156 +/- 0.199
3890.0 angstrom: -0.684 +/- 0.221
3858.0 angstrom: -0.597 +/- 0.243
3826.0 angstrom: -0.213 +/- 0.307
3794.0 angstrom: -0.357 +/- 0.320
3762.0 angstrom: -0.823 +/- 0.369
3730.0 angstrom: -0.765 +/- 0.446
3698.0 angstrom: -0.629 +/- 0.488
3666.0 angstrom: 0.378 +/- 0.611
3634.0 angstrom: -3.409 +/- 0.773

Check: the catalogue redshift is 1.038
